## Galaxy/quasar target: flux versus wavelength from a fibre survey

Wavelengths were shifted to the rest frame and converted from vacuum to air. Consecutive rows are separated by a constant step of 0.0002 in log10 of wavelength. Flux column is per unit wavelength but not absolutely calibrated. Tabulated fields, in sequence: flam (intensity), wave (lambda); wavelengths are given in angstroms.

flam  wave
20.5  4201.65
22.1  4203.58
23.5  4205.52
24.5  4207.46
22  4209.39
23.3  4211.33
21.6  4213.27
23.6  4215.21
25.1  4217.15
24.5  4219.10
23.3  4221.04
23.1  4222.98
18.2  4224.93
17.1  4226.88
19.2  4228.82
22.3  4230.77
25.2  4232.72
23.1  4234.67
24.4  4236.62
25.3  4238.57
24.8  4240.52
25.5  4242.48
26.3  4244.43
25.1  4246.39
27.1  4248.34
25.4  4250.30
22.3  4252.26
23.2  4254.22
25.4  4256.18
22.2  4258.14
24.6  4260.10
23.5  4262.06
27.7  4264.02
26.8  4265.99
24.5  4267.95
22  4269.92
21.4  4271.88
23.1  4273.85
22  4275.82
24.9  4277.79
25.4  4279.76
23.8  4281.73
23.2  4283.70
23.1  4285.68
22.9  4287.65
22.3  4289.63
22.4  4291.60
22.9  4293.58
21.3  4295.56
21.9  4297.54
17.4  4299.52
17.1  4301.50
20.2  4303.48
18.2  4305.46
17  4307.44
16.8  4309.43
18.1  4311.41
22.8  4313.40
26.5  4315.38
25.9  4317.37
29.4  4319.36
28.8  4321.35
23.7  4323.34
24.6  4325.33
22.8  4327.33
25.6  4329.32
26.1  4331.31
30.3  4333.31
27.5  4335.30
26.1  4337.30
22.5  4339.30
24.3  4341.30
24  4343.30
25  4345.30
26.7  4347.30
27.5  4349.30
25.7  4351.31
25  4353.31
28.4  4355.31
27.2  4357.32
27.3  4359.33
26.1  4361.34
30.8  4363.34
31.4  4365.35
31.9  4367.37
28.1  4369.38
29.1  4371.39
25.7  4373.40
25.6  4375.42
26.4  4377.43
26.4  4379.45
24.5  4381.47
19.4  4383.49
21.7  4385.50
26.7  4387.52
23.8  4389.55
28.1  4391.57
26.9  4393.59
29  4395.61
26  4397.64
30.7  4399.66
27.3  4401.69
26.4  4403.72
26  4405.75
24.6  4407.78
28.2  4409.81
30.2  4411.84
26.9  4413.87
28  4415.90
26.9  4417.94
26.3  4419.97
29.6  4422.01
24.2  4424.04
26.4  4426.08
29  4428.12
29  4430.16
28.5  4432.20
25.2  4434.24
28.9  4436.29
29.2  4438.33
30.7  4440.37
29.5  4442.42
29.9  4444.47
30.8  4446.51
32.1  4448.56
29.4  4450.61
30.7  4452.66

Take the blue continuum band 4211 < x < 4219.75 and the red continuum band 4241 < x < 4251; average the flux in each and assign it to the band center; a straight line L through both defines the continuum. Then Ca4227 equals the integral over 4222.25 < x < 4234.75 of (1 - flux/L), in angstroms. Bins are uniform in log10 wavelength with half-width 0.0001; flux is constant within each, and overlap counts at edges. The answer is 1.8 angstroms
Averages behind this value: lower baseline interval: 23.6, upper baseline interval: 25.8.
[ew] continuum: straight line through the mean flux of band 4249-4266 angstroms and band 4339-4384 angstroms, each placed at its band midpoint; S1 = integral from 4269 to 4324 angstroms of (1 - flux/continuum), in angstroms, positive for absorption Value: 6.5 angstroms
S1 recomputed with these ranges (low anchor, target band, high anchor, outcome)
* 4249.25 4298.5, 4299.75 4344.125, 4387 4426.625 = 2.5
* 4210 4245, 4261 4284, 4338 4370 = 0.4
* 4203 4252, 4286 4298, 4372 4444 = 1.1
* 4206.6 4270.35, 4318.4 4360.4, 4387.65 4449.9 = -0.1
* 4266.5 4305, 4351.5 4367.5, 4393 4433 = -1.8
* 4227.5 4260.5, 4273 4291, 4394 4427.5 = 1.1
